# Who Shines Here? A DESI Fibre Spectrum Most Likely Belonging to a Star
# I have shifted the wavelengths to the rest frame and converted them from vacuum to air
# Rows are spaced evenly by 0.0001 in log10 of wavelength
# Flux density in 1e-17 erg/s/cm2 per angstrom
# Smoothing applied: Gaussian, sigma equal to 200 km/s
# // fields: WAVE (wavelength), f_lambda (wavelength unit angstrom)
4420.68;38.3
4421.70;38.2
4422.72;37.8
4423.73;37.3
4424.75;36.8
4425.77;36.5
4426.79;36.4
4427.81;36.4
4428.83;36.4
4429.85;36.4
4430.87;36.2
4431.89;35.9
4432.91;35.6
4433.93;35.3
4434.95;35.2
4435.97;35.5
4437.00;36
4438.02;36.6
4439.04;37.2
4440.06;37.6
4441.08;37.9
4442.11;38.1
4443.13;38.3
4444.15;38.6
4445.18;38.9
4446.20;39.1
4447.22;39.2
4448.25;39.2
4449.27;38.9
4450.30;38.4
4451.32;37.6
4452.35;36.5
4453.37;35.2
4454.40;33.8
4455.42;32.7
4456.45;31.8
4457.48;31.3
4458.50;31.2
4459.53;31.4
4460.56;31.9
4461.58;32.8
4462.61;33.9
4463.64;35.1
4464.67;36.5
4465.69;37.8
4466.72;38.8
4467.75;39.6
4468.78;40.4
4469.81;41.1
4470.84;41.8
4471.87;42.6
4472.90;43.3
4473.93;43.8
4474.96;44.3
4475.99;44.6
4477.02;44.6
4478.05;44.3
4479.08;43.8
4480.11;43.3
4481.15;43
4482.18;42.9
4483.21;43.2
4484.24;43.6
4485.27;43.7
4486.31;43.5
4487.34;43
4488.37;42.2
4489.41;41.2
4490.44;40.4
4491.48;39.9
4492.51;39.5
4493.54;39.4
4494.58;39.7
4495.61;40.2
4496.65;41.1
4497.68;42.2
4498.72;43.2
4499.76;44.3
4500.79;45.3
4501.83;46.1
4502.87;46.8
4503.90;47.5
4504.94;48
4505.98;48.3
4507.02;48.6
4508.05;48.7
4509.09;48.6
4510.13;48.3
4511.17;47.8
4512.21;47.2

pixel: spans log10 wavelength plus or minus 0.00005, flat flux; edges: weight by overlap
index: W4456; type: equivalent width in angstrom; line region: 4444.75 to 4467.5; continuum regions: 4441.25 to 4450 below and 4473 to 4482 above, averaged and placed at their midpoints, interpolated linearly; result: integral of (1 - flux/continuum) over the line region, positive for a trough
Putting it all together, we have 2.7 angstrom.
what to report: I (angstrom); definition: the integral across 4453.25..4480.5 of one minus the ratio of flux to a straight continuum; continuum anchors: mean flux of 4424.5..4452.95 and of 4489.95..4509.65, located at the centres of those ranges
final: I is 1.5 angstrom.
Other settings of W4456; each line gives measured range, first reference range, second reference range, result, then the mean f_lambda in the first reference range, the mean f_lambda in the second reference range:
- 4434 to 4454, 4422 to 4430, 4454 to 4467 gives -1.3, 36.8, 33.7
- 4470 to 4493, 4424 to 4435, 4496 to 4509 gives 0.1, 36.2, 45.9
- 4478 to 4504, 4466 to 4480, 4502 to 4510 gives 1.6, 42.5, 48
